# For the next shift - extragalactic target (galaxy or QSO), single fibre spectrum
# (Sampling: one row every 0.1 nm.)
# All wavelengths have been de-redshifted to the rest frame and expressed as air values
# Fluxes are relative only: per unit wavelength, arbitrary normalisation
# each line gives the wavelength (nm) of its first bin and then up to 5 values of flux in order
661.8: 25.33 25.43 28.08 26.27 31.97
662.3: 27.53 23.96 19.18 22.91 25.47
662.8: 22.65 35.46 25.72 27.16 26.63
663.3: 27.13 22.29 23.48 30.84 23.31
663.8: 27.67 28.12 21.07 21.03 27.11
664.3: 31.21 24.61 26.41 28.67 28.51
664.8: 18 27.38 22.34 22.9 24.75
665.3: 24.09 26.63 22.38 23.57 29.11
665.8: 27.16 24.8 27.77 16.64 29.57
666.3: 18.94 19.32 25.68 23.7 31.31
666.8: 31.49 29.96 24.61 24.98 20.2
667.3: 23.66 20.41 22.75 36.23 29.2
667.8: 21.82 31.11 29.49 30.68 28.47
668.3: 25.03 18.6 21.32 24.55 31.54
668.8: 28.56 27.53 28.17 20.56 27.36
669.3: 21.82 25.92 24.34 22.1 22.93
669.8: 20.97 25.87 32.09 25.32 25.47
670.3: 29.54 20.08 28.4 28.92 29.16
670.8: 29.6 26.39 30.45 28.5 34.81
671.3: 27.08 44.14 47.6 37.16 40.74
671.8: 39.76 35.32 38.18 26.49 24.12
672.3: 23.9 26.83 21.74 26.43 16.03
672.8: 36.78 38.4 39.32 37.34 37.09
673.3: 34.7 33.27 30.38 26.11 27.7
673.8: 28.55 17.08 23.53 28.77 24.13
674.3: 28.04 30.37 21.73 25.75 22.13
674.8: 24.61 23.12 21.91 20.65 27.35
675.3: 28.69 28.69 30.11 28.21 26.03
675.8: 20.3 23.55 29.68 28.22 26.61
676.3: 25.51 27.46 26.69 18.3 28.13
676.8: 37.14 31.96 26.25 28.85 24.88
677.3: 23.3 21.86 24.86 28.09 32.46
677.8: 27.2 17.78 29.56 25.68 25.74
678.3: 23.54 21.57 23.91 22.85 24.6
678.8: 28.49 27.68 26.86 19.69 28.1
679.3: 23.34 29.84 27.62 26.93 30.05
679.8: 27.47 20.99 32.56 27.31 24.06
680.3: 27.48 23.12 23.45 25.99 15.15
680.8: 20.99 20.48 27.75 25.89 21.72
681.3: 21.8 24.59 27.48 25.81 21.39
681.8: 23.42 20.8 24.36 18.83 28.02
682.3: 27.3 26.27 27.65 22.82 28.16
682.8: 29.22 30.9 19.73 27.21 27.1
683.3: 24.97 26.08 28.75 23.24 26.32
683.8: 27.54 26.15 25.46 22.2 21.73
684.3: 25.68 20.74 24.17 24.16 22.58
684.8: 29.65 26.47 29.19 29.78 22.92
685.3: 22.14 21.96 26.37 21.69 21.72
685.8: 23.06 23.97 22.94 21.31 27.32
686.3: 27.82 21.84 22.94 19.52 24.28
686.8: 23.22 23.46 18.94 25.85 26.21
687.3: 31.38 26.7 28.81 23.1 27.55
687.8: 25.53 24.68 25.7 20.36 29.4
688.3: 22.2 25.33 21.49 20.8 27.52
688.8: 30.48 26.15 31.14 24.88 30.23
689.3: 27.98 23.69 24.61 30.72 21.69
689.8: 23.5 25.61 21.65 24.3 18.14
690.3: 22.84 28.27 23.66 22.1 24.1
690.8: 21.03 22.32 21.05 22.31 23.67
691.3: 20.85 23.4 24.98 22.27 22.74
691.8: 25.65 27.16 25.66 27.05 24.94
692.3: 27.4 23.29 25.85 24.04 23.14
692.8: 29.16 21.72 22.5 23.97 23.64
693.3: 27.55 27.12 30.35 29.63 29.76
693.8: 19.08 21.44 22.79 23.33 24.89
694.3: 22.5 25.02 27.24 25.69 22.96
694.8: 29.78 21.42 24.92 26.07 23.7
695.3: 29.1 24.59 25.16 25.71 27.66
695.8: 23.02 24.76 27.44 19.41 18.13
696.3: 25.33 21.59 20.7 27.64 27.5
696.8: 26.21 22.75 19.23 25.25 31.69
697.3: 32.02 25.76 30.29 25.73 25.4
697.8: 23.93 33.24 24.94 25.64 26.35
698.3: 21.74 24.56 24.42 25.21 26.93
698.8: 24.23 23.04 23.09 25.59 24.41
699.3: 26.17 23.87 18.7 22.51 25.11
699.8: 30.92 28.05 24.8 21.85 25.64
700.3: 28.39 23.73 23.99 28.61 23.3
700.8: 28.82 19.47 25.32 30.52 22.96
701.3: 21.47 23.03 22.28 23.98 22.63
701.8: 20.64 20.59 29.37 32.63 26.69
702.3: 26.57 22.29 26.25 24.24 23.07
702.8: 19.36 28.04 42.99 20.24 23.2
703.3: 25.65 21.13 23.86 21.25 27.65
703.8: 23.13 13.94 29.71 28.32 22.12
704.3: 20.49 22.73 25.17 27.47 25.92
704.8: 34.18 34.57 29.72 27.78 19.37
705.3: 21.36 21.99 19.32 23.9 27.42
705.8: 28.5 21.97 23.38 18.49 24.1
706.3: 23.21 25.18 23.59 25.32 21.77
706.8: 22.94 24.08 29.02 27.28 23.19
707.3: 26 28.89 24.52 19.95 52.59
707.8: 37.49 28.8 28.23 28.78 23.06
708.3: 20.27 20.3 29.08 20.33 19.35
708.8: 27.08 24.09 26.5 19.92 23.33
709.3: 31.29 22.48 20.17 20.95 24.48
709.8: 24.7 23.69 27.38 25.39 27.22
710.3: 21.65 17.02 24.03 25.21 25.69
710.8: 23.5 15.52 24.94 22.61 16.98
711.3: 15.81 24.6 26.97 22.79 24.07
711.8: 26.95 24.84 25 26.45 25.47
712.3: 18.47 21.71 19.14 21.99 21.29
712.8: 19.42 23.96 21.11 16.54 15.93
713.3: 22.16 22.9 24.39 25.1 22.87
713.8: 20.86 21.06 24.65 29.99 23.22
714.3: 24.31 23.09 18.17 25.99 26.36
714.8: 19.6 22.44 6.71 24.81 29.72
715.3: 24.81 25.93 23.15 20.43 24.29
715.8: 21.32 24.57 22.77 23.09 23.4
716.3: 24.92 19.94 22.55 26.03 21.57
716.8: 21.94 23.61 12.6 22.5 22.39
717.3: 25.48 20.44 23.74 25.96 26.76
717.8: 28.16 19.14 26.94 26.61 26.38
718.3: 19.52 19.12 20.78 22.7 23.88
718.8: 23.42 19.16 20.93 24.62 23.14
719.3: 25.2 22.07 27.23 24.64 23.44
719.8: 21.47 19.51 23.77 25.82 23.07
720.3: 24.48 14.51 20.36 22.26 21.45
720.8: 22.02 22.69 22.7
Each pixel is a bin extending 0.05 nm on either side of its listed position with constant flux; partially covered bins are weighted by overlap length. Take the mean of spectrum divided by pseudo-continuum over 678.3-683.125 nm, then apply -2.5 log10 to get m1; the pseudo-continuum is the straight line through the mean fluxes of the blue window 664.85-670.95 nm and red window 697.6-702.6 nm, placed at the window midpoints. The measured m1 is 0.02 mag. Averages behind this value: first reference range 25.7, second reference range 25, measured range 25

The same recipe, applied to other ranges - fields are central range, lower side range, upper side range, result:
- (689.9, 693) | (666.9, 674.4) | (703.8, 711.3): 0.11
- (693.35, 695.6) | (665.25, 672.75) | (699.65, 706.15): 0.01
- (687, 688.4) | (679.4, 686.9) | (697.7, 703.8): -0.04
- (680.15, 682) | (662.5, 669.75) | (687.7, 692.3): 0.07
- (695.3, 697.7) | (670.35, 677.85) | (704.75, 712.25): 0.04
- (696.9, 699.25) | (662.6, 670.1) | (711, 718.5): -0.09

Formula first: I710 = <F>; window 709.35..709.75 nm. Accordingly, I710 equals 22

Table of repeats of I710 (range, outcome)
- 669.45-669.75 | 23.1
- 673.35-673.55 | 31.8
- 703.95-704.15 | 29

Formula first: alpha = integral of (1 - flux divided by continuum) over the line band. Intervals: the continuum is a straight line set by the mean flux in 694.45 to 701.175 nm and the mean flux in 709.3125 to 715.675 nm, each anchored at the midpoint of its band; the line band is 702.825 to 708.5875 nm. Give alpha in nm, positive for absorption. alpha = -0.41 nm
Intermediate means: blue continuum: 25.2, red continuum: 22.7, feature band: 25.6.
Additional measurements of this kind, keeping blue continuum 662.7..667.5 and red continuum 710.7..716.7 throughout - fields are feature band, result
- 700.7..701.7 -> -0.03 nm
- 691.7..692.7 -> -0.07 nm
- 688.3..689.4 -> -0.11 nm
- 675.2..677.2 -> -0.21 nm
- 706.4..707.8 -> -0.26 nm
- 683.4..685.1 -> -0.08 nm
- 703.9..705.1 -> -0.19 nm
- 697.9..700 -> -0.14 nm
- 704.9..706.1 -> -0.06 nm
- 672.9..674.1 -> -0.28 nm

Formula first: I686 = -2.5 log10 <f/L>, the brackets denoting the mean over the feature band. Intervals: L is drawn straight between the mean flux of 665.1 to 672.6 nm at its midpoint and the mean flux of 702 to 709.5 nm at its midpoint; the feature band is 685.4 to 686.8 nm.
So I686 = 0.13 mag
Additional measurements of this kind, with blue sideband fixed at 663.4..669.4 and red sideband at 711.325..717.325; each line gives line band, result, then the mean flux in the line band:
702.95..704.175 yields -0.077 mag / 25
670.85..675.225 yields -0.179 mag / 29.7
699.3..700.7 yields -0.069 mag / 25.1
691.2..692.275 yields -0.022 mag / 24.5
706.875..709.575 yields -0.137 mag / 26.1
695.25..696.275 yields -0.033 mag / 24.5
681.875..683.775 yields -0.052 mag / 25.8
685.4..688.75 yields 0.000 mag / 24.3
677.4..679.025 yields -0.031 mag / 25.5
